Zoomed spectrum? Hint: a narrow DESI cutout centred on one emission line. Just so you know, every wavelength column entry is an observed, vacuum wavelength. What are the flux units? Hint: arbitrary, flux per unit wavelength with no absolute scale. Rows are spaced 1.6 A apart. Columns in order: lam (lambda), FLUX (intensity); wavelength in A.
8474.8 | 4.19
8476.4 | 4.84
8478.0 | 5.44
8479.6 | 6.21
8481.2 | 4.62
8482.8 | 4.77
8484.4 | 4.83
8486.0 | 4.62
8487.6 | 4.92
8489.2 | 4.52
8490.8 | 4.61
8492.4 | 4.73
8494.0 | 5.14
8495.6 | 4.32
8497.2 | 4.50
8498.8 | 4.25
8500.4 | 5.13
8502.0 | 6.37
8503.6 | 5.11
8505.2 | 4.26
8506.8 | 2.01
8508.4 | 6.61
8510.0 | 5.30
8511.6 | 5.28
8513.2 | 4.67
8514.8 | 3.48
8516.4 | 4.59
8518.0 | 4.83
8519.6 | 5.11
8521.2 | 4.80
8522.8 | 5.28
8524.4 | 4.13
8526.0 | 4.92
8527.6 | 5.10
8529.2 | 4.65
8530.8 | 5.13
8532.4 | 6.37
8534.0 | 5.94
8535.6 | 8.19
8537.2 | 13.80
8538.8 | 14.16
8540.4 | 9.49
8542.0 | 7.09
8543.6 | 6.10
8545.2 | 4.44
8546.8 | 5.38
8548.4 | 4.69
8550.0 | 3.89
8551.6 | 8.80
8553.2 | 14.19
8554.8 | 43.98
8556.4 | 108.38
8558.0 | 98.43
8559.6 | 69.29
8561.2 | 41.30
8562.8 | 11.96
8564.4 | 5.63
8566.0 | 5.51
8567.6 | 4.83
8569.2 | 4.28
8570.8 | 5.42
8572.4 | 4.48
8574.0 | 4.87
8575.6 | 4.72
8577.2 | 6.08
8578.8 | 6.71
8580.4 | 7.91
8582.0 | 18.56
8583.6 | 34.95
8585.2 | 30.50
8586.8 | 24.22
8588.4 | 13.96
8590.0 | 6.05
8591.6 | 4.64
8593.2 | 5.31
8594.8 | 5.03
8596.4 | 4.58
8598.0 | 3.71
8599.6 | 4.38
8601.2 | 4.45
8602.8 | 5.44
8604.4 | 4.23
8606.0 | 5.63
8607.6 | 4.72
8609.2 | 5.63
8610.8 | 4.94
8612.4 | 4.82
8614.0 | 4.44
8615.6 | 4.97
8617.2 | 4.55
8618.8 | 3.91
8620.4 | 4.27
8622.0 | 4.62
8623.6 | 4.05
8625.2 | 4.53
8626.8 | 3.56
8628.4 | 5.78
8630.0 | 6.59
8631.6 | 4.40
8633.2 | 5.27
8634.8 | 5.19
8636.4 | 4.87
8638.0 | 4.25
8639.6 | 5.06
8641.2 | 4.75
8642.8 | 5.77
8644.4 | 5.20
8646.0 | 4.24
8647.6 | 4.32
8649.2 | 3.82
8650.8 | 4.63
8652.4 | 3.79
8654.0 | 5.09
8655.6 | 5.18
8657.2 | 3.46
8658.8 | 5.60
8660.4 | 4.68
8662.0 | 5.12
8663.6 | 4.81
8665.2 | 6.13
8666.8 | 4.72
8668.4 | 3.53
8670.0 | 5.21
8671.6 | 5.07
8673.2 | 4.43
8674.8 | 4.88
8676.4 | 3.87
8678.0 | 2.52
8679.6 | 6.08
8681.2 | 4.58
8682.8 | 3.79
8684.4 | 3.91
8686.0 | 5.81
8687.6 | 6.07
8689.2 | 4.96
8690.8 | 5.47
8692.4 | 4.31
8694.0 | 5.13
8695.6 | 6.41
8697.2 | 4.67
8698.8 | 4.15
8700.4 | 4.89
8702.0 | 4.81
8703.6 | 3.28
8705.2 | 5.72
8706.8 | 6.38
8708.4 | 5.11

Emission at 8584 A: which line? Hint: [N II] 6583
